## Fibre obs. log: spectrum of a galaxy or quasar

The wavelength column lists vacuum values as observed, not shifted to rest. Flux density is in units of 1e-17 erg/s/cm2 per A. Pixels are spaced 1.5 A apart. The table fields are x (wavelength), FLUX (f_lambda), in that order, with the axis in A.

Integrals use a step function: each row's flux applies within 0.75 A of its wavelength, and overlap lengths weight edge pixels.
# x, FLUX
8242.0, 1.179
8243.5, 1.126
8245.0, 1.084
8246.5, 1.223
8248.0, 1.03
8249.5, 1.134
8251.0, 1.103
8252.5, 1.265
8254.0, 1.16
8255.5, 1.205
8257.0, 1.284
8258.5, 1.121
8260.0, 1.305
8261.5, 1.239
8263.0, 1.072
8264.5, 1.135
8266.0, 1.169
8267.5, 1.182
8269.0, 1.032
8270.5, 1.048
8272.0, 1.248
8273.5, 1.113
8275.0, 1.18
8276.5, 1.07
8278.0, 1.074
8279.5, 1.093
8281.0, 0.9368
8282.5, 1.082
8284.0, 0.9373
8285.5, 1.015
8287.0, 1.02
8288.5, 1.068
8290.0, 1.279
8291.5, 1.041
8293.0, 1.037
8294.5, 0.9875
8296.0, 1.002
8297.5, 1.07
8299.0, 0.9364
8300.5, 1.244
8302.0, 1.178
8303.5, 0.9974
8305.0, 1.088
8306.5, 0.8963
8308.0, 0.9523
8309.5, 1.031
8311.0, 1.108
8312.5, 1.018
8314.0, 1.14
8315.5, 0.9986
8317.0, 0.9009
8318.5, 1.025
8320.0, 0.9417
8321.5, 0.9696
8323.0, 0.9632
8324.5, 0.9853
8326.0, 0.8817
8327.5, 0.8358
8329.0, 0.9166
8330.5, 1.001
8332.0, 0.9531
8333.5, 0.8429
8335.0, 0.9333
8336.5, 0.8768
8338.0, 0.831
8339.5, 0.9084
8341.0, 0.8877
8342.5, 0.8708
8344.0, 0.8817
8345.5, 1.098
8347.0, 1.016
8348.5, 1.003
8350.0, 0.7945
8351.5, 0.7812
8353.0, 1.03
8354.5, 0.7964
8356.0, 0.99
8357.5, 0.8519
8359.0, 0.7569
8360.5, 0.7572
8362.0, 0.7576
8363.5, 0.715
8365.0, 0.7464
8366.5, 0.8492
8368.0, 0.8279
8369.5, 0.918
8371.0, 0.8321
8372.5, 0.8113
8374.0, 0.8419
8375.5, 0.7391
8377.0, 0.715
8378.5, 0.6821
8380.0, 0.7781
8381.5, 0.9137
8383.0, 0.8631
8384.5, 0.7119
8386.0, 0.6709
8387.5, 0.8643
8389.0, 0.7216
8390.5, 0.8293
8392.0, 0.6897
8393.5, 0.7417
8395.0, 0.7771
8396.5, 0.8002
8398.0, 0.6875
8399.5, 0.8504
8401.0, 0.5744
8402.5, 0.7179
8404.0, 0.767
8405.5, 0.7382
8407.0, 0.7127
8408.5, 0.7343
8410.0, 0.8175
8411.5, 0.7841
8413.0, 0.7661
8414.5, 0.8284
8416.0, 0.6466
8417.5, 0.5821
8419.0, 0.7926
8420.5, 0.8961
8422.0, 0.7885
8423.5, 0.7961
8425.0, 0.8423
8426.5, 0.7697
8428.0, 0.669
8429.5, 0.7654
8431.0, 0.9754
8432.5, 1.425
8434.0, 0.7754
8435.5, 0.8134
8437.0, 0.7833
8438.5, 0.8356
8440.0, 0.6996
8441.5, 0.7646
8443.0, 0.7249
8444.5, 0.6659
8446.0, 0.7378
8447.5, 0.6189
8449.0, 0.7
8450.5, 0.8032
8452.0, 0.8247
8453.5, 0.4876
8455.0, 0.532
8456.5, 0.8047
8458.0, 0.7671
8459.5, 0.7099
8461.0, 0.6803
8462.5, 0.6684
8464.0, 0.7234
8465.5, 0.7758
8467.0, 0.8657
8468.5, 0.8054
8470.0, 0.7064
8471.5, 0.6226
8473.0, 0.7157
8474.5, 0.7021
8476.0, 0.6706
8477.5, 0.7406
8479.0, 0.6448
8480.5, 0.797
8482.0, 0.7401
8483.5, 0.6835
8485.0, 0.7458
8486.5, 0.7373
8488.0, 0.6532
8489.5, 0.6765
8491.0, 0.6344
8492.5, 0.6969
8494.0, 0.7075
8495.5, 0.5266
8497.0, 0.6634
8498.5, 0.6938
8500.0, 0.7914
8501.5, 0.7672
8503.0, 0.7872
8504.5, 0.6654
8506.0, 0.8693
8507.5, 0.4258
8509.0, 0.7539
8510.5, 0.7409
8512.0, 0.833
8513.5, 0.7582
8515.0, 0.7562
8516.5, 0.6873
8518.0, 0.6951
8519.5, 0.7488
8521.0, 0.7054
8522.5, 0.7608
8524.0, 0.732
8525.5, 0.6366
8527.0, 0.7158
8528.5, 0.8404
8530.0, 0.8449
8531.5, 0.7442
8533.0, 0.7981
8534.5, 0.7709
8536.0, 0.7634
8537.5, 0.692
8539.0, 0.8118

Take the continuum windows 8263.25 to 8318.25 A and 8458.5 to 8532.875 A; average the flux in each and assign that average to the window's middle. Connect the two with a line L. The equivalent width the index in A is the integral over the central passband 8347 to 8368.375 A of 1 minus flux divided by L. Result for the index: 2.5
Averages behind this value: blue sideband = 1.06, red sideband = 0.72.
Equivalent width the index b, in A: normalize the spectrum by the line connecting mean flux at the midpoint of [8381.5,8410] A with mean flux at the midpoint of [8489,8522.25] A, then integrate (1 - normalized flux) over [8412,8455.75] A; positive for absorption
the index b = -1.8 A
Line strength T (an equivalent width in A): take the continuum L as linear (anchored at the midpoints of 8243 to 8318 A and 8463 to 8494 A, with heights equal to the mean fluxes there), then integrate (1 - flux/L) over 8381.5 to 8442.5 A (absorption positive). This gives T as 4.1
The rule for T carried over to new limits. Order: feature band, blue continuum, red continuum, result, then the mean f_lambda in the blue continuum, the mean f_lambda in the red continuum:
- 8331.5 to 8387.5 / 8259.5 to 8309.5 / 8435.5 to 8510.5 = 5.4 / 1.08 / 0.711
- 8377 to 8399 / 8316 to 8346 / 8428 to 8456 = 2.1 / 0.924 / 0.771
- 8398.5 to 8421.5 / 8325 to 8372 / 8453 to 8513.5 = 1.5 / 0.876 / 0.707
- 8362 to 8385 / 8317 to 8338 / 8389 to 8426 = 0.9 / 0.928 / 0.756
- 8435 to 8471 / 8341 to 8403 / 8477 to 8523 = 1.0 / 0.812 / 0.712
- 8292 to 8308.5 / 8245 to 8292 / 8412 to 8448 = 0.3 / 1.12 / 0.791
